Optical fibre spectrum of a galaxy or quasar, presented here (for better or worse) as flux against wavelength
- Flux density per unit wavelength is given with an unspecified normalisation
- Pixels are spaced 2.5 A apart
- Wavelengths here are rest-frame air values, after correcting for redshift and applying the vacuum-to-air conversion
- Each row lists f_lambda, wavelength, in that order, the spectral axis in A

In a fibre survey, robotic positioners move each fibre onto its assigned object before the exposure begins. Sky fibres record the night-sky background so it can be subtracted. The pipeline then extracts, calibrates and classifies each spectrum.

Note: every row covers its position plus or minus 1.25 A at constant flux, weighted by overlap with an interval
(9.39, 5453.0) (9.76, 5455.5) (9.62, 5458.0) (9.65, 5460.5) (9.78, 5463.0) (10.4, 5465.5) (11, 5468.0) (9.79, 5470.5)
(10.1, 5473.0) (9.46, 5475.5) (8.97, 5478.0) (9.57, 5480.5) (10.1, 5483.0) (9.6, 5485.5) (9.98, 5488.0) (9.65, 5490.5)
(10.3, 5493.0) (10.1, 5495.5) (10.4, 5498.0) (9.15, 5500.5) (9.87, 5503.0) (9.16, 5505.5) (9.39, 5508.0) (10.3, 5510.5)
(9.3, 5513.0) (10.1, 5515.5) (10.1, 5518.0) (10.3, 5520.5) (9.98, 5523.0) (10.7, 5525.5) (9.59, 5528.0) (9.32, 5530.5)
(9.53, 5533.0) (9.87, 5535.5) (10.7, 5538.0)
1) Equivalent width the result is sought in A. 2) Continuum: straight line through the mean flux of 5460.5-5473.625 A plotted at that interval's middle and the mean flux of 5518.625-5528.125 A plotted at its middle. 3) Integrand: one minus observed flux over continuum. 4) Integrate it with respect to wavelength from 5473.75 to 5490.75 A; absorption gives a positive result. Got 0.9 A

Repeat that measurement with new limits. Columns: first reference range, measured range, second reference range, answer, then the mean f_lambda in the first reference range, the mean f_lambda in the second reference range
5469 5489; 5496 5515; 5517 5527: 0.68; 9.71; 10.3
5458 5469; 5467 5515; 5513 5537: 1.12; 10.1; 9.92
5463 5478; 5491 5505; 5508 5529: 0.16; 10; 10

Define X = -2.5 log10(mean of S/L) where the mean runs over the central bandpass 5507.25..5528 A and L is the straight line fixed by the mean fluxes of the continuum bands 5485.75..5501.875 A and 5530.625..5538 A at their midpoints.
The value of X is -0.02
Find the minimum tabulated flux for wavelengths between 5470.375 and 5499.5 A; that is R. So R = 8.97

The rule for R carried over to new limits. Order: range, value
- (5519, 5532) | 9.32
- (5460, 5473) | 9.65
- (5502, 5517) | 9.16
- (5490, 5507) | 9.15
